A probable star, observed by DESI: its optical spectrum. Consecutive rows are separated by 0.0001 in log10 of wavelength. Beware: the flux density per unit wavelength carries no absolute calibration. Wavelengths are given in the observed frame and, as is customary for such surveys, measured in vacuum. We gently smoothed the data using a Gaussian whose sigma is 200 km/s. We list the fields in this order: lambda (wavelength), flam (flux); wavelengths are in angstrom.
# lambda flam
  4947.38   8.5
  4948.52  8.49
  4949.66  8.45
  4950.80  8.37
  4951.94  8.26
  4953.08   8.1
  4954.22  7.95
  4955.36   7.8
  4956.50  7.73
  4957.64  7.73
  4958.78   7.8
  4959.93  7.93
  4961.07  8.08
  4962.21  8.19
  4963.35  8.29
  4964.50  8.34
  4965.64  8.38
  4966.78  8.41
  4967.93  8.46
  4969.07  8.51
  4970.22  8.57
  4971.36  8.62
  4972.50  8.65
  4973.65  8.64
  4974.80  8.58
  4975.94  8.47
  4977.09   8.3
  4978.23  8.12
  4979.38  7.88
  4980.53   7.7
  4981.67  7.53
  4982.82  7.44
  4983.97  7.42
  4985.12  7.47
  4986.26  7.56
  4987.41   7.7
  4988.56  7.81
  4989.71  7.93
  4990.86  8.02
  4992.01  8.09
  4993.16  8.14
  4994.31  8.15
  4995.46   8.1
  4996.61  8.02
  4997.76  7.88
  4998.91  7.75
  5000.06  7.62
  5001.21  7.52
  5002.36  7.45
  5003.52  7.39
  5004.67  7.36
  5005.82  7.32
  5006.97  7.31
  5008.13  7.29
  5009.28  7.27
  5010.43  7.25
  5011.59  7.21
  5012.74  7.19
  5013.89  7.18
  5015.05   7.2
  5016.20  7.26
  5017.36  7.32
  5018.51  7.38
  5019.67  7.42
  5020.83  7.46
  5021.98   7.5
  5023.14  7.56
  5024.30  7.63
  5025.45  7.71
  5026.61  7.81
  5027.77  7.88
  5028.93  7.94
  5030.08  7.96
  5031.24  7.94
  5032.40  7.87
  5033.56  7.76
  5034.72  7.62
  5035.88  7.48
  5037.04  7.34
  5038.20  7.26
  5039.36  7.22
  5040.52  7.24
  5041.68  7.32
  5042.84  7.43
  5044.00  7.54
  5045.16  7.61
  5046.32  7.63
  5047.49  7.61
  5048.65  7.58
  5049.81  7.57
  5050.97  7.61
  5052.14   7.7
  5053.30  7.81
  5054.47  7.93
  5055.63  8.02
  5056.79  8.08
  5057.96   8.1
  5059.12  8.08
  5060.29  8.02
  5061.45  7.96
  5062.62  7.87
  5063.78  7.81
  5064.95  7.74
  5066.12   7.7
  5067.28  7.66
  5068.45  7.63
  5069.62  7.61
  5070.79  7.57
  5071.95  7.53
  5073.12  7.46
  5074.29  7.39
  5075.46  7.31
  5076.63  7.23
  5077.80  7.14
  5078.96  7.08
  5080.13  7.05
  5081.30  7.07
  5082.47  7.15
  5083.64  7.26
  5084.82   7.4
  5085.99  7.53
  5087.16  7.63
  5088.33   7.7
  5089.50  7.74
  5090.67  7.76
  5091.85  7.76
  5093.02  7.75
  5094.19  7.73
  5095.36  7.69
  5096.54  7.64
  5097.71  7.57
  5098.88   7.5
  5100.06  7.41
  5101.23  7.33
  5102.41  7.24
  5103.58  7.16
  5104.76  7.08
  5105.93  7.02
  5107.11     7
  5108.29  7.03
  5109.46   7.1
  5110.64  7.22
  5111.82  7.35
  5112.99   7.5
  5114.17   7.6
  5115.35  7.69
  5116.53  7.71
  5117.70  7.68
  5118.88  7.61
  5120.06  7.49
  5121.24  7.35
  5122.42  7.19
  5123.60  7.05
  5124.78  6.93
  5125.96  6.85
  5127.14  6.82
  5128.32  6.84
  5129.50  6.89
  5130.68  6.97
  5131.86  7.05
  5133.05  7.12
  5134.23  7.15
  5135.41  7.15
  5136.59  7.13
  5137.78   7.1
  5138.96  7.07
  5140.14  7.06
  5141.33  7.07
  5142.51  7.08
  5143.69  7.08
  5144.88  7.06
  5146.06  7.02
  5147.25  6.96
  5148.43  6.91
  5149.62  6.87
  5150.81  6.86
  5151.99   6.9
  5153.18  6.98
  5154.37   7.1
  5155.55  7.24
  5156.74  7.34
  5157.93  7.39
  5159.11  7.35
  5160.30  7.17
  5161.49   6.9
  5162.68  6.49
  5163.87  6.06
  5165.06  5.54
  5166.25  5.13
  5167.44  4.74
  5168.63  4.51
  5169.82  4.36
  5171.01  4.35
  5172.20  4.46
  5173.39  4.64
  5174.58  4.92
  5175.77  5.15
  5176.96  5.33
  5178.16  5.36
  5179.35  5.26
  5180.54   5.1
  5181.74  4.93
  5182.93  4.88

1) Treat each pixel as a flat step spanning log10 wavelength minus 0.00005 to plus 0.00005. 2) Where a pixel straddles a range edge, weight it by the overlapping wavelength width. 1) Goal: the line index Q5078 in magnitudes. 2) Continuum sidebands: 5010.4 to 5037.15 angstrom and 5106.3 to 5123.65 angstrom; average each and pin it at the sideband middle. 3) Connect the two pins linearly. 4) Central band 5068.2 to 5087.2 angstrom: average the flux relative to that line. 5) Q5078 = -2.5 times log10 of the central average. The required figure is 0.02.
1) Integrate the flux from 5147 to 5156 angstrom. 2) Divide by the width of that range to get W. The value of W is 6.98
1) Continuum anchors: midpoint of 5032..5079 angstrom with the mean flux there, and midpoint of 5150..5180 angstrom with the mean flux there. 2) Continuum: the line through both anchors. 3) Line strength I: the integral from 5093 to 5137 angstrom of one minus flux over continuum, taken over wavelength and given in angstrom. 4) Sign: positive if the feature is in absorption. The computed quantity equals -3.9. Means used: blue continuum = 7.62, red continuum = 5.91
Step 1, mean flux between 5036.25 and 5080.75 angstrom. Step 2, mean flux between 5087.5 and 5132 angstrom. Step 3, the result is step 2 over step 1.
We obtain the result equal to 0.97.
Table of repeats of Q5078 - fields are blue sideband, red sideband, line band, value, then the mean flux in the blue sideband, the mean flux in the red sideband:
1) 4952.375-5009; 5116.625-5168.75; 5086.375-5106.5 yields -0.05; 7.95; 6.9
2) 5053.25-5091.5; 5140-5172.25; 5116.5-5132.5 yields -0.04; 7.6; 6.45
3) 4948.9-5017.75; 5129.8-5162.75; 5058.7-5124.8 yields -0.02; 7.88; 7.06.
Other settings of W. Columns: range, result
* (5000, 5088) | 7.53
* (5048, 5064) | 7.87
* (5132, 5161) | 7.09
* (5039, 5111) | 7.52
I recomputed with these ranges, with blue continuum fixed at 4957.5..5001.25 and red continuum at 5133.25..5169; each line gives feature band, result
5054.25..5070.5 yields -0.9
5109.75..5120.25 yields -0.7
